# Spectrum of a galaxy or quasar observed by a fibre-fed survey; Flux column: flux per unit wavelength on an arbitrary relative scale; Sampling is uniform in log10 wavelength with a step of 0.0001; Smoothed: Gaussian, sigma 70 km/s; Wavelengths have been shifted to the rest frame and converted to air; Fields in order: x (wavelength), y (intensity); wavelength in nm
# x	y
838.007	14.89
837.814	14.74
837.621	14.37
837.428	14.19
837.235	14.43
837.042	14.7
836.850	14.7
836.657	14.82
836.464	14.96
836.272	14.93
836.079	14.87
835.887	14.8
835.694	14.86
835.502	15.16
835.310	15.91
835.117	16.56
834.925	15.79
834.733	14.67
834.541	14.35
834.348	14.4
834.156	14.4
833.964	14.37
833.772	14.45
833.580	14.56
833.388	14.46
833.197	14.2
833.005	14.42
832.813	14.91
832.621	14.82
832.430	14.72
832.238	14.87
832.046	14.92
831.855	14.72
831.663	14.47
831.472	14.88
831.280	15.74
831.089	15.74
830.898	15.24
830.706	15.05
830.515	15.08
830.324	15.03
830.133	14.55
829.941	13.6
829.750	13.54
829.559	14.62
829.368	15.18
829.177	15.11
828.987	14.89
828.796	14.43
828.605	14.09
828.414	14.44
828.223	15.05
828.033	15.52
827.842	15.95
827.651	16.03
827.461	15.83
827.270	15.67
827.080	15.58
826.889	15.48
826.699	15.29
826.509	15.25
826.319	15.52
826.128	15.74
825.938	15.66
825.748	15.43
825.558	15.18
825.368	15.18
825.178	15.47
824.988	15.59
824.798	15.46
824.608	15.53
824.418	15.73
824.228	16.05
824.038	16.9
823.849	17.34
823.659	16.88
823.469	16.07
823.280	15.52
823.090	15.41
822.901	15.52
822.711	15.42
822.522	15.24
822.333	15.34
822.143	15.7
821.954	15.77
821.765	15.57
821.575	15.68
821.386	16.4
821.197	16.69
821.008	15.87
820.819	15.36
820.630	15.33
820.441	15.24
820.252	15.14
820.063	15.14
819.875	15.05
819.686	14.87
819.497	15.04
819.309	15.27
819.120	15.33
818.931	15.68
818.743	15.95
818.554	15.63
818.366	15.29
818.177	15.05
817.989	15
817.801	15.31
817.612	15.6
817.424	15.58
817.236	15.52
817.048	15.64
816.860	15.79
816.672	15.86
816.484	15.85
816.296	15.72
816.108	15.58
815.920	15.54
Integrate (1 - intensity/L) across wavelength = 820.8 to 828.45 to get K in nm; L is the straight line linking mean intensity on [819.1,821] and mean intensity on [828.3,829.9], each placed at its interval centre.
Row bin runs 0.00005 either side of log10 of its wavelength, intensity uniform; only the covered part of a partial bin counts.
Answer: -0.437 nm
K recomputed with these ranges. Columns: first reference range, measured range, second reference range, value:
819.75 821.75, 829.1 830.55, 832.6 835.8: 0.050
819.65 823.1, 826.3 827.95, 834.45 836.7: -0.027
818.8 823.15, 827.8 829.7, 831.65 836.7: 0.030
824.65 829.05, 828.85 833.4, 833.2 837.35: 0.092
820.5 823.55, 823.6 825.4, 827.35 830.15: -0.076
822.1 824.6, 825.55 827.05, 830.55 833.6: 0.010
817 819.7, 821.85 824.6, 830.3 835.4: -0.122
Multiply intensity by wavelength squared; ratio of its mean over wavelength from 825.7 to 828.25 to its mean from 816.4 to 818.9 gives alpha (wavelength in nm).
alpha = 1.0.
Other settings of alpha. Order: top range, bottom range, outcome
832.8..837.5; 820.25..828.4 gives 0.97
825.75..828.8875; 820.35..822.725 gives 0.99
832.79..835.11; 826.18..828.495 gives 0.96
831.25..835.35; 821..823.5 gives 0.97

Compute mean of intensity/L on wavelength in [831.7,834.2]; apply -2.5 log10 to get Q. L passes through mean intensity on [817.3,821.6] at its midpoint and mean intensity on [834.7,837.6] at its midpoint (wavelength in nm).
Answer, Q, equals 0.04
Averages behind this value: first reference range 15.5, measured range 14.6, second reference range 15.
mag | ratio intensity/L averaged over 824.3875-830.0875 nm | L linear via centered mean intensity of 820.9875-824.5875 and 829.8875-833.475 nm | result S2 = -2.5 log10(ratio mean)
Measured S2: 0.014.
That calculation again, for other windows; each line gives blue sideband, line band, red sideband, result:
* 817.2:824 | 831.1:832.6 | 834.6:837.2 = 0.02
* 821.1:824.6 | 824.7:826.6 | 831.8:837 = 0.02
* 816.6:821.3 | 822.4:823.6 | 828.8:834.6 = -0.03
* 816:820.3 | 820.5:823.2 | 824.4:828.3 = -0.01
